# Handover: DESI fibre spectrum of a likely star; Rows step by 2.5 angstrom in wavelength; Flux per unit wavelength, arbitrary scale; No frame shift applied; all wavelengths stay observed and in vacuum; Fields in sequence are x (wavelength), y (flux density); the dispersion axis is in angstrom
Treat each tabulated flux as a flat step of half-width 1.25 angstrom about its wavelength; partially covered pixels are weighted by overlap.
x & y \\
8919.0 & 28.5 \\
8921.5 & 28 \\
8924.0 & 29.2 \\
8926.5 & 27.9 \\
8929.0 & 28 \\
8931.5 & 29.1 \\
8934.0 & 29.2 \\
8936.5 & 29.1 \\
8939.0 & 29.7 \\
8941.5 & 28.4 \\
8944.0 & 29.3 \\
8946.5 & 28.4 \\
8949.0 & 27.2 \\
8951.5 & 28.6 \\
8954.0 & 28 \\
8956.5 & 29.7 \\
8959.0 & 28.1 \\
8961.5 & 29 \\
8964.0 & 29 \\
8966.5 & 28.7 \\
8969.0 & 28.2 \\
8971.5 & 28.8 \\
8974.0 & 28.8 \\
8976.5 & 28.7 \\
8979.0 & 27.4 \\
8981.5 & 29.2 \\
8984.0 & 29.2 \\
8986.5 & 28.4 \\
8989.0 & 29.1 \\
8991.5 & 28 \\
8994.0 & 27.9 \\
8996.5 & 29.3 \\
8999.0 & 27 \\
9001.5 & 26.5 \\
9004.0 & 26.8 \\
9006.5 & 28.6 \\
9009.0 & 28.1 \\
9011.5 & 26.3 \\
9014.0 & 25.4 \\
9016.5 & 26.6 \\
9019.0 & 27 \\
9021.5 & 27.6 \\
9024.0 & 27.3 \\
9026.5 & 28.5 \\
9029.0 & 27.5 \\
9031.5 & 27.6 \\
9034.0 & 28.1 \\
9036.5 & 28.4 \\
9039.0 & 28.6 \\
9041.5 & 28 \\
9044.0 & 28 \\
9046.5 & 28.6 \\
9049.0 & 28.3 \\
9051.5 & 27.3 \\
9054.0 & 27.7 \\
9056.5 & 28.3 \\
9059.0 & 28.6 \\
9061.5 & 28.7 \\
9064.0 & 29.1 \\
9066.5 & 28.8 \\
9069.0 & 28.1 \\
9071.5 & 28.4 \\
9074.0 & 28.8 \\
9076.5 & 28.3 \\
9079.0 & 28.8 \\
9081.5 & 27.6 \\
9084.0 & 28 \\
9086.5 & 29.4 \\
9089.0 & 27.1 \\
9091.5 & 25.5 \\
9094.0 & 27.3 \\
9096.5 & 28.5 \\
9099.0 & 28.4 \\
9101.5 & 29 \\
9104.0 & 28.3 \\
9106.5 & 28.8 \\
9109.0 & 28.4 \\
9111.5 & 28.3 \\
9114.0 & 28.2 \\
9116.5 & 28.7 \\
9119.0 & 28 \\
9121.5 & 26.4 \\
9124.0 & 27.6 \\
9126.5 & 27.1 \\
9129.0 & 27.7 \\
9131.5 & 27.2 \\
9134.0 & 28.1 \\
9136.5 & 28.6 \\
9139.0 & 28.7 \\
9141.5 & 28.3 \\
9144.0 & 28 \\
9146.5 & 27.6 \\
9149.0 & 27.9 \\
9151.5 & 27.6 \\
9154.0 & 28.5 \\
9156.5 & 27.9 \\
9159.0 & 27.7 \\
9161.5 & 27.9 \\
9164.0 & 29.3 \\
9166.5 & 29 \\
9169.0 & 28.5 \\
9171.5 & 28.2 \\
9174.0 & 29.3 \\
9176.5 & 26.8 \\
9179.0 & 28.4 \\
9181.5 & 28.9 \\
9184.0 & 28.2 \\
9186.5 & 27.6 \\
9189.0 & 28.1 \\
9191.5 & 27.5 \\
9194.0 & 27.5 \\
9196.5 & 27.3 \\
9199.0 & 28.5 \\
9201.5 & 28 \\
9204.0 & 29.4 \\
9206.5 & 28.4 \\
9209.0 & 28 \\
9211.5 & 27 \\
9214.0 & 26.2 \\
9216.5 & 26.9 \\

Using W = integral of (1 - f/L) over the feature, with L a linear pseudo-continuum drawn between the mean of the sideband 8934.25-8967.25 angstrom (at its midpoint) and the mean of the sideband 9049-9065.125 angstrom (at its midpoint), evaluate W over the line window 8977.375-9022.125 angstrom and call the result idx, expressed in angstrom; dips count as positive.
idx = 1.3 angstrom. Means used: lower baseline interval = 28.7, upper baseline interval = 28.3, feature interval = 27.7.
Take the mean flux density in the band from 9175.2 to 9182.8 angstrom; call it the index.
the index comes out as 28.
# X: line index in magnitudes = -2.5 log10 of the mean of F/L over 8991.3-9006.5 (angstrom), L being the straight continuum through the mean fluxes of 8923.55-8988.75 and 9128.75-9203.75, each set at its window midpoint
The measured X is 0.035 mag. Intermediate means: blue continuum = 28.7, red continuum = 28.1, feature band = 27.6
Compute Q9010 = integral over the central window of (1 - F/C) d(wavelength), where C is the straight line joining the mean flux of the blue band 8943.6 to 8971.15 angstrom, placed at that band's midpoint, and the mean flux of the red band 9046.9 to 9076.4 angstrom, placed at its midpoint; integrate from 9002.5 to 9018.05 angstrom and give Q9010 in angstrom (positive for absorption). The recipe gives 0.8 angstrom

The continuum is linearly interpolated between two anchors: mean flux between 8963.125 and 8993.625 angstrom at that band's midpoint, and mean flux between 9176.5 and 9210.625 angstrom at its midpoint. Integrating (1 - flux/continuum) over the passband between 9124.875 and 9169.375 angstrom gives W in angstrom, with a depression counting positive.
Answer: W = 0.18 angstrom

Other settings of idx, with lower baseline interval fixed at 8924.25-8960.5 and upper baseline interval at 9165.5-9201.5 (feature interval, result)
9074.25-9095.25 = 0.4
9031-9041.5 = 0.1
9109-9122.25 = 0.1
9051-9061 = 0.1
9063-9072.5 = -0.1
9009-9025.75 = 1.0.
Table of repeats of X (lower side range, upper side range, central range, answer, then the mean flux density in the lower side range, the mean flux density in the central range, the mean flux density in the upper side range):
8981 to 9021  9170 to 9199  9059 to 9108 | -0.02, 27.7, 28.3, 28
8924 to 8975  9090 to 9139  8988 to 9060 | 0.02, 28.7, 27.8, 27.9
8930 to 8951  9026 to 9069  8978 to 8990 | 0.00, 28.8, 28.7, 28.2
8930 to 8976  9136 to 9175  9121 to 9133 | 0.04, 28.7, 27.3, 28.3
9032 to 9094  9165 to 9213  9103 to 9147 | 0.01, 28.2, 28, 28.1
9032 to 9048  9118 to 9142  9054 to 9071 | -0.02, 28.3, 28.5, 27.8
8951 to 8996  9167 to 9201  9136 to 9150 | 0.00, 28.6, 28.2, 28.1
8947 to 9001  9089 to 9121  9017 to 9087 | 0.00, 28.5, 28.2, 28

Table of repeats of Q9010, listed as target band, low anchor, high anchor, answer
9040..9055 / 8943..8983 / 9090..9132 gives 0.1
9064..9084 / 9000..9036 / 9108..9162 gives -0.6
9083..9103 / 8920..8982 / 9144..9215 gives 0.3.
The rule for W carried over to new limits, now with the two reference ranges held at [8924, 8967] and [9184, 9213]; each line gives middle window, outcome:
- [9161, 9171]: -0.24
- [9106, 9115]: -0.07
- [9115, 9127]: 0.24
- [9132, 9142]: -0.08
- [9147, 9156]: 0.04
